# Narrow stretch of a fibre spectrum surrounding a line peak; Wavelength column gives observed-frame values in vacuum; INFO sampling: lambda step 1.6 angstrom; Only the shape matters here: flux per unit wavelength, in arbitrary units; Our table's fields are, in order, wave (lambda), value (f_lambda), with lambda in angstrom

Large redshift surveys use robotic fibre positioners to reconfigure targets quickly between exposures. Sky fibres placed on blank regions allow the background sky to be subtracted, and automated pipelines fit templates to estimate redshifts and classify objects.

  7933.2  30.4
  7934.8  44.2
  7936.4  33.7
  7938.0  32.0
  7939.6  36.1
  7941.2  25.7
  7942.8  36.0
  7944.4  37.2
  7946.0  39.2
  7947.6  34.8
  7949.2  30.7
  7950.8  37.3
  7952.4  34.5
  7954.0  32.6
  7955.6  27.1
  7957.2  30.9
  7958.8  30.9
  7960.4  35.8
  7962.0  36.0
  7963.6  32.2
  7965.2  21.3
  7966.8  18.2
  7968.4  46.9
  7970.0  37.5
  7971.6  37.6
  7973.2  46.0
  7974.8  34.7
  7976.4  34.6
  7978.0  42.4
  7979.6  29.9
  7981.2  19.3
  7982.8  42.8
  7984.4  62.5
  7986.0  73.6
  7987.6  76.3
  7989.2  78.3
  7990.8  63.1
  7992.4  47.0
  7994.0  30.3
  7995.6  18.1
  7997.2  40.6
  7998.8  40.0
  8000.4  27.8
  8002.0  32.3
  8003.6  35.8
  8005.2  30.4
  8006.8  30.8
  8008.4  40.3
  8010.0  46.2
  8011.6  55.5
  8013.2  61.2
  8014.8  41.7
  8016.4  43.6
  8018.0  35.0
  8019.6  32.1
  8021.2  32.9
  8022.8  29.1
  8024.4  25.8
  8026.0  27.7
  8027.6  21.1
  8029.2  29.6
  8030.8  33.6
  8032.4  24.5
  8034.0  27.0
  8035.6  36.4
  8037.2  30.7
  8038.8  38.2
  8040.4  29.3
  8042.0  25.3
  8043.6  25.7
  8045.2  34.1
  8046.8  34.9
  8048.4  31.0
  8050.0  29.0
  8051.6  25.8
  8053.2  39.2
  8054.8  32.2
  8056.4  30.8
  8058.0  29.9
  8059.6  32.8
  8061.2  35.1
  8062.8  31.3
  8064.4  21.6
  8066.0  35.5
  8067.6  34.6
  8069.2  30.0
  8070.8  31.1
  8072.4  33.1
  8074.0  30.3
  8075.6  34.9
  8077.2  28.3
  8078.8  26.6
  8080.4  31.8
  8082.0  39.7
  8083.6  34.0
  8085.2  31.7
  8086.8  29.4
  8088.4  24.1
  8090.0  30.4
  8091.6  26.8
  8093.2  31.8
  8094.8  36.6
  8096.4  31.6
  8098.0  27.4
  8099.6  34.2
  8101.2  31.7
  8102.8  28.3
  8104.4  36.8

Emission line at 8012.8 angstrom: [N II] 6583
